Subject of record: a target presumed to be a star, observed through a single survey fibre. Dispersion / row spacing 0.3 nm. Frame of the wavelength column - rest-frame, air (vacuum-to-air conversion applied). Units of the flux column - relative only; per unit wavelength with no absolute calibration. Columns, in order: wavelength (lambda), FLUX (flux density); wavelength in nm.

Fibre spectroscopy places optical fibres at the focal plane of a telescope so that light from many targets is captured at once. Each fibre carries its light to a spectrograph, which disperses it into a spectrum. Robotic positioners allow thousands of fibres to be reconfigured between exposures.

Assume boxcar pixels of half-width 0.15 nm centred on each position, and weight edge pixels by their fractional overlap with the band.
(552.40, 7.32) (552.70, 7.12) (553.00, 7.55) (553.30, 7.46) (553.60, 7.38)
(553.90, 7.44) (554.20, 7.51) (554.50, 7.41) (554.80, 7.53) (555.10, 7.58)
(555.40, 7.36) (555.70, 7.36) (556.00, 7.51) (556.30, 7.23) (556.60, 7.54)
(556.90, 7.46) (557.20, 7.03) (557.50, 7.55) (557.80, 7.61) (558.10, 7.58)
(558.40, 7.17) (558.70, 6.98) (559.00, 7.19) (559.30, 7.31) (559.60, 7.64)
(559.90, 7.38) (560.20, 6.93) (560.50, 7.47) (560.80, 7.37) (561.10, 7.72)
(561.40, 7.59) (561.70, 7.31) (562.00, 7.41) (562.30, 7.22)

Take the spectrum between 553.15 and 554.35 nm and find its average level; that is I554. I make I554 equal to 7.45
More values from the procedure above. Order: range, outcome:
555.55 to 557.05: 7.42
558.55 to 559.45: 7.16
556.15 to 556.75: 7.39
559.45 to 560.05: 7.51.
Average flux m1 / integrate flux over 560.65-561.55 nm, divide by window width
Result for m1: 7.56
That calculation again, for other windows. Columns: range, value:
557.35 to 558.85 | 7.38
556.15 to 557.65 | 7.36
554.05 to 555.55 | 7.48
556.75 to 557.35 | 7.24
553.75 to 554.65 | 7.45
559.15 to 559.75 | 7.48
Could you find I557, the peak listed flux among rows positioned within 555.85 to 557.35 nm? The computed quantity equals 7.54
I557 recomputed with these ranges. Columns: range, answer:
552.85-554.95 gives 7.55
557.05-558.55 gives 7.61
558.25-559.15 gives 7.19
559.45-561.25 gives 7.72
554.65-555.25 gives 7.58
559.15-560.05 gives 7.64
